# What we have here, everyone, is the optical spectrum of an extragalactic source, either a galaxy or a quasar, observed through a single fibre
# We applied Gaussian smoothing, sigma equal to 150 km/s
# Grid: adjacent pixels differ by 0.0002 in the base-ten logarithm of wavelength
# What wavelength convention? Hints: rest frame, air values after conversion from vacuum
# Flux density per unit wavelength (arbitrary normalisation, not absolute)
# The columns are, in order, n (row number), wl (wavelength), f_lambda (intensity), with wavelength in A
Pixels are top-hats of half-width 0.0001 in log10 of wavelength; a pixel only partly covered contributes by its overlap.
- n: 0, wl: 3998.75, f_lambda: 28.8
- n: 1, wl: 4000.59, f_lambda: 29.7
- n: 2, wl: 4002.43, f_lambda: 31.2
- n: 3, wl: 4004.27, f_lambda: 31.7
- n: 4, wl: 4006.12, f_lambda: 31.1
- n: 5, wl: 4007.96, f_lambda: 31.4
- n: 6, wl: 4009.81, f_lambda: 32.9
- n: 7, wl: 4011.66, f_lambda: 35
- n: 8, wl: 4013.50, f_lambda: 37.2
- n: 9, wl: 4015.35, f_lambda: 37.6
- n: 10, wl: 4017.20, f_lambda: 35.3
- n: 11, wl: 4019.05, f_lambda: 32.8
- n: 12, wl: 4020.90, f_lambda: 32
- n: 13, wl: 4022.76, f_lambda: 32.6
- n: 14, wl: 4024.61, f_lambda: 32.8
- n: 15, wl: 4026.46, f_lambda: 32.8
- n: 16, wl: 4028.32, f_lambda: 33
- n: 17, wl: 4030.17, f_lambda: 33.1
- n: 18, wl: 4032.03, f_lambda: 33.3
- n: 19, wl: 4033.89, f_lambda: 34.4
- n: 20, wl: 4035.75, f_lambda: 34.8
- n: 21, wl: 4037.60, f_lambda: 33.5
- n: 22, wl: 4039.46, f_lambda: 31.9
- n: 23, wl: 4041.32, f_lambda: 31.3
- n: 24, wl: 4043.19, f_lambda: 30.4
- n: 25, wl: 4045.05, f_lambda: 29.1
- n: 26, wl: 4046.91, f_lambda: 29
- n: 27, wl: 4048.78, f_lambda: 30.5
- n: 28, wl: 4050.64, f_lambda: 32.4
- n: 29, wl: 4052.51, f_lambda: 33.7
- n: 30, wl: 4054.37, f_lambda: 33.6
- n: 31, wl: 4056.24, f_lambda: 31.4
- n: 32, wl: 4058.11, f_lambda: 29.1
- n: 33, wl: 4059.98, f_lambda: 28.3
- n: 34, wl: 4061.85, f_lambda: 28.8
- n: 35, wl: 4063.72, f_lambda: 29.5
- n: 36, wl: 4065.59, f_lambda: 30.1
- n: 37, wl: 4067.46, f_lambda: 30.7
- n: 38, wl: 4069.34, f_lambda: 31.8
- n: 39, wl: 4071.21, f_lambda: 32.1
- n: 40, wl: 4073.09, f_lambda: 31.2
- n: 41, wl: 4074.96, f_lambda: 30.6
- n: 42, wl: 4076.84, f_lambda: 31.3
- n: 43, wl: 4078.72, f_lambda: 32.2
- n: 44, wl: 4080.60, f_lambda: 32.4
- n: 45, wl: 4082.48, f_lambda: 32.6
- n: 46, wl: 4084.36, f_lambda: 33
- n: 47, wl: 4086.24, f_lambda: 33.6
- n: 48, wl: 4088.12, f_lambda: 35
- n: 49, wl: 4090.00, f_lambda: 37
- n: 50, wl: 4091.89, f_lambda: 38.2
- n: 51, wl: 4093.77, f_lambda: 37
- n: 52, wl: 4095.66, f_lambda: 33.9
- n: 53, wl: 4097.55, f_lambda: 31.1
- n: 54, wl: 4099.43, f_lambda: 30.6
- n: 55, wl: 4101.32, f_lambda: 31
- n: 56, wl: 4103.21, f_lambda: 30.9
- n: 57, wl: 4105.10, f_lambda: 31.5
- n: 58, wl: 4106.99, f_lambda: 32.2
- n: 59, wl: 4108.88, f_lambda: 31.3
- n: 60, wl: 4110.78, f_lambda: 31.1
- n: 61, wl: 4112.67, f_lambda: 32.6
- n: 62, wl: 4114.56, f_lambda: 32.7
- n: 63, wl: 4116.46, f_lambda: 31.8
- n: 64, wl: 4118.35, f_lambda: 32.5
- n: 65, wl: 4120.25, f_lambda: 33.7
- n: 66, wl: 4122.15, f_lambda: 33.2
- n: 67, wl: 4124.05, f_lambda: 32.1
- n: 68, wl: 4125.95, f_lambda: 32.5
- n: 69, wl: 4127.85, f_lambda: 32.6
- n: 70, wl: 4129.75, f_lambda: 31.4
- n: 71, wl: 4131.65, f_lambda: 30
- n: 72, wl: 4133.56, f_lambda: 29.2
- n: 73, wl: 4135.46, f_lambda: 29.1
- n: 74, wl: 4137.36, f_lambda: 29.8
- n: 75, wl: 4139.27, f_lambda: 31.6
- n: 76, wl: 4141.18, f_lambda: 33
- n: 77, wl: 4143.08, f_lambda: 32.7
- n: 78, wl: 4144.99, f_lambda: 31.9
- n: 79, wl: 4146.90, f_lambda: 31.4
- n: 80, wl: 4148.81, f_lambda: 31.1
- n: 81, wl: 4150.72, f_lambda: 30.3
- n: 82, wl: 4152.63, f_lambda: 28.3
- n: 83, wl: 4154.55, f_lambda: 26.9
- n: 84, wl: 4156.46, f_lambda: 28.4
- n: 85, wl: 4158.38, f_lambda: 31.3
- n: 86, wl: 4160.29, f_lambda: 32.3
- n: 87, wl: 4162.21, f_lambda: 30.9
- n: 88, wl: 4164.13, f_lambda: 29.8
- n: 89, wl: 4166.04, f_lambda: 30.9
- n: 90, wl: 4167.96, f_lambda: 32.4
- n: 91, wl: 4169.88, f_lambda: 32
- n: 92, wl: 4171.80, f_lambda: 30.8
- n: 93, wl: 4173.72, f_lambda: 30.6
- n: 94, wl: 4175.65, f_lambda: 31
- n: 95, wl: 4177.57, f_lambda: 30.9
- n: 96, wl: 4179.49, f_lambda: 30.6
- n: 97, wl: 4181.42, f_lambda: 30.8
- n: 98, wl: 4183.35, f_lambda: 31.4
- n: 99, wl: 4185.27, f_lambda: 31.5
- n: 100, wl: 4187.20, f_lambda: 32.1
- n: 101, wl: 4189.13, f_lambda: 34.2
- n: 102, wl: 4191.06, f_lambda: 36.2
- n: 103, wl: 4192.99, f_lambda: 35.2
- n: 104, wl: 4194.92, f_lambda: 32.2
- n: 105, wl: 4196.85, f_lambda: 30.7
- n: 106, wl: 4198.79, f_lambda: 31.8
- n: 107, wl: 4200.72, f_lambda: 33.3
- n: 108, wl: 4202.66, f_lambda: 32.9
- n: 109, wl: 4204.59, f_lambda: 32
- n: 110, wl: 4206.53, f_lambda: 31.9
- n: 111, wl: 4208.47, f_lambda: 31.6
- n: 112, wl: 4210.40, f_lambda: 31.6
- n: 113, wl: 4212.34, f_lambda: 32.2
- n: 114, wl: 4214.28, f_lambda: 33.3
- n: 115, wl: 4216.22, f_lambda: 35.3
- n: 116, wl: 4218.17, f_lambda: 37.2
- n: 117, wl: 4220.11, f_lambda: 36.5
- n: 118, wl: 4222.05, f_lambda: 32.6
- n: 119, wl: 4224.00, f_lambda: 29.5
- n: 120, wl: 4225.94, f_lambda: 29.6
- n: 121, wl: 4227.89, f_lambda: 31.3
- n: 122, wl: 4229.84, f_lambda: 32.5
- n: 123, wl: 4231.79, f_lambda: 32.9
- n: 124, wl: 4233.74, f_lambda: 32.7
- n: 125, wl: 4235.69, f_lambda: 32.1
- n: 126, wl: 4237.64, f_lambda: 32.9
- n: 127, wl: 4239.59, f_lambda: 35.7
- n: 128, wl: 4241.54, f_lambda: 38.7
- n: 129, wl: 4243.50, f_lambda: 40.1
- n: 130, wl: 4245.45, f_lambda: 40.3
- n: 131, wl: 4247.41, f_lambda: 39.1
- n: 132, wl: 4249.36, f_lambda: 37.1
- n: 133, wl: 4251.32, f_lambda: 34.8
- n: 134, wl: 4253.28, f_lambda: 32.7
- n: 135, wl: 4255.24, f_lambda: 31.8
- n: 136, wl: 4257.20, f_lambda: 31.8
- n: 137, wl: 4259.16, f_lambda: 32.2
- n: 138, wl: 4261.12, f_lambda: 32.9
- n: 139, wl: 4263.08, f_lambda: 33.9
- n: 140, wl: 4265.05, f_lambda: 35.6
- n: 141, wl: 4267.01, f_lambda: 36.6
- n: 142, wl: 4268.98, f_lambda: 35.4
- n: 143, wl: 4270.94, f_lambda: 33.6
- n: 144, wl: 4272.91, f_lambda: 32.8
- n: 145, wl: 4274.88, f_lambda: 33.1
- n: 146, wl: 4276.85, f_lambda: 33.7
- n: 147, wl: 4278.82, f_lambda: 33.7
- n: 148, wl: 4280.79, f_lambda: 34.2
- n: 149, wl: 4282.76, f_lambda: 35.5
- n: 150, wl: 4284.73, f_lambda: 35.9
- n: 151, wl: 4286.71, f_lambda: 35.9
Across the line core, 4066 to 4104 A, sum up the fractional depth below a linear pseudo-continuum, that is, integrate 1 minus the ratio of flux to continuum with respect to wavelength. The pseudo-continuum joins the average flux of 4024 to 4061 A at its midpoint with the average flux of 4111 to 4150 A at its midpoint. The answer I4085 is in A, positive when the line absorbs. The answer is -1.2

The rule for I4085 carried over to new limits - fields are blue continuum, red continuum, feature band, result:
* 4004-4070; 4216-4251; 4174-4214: 2.4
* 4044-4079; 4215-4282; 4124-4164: 1.9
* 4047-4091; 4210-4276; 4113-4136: 0.5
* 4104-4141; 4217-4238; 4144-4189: 1.8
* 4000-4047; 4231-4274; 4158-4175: 1.4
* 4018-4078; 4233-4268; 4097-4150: 2.1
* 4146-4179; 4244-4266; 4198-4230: 0.3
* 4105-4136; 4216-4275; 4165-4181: 0.8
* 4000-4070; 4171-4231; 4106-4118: 0.1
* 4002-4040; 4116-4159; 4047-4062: 0.8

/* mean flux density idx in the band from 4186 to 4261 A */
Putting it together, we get 33.7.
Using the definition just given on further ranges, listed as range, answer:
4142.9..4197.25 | 31.3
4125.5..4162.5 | 30.7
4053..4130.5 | 32.2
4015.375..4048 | 32.6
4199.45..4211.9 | 32.2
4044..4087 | 31.2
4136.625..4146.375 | 31.8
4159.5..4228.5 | 32.2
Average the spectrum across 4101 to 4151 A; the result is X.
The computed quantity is 31.6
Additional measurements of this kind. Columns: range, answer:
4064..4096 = 33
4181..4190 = 32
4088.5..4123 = 32.9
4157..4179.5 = 31.1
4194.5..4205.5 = 32.1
